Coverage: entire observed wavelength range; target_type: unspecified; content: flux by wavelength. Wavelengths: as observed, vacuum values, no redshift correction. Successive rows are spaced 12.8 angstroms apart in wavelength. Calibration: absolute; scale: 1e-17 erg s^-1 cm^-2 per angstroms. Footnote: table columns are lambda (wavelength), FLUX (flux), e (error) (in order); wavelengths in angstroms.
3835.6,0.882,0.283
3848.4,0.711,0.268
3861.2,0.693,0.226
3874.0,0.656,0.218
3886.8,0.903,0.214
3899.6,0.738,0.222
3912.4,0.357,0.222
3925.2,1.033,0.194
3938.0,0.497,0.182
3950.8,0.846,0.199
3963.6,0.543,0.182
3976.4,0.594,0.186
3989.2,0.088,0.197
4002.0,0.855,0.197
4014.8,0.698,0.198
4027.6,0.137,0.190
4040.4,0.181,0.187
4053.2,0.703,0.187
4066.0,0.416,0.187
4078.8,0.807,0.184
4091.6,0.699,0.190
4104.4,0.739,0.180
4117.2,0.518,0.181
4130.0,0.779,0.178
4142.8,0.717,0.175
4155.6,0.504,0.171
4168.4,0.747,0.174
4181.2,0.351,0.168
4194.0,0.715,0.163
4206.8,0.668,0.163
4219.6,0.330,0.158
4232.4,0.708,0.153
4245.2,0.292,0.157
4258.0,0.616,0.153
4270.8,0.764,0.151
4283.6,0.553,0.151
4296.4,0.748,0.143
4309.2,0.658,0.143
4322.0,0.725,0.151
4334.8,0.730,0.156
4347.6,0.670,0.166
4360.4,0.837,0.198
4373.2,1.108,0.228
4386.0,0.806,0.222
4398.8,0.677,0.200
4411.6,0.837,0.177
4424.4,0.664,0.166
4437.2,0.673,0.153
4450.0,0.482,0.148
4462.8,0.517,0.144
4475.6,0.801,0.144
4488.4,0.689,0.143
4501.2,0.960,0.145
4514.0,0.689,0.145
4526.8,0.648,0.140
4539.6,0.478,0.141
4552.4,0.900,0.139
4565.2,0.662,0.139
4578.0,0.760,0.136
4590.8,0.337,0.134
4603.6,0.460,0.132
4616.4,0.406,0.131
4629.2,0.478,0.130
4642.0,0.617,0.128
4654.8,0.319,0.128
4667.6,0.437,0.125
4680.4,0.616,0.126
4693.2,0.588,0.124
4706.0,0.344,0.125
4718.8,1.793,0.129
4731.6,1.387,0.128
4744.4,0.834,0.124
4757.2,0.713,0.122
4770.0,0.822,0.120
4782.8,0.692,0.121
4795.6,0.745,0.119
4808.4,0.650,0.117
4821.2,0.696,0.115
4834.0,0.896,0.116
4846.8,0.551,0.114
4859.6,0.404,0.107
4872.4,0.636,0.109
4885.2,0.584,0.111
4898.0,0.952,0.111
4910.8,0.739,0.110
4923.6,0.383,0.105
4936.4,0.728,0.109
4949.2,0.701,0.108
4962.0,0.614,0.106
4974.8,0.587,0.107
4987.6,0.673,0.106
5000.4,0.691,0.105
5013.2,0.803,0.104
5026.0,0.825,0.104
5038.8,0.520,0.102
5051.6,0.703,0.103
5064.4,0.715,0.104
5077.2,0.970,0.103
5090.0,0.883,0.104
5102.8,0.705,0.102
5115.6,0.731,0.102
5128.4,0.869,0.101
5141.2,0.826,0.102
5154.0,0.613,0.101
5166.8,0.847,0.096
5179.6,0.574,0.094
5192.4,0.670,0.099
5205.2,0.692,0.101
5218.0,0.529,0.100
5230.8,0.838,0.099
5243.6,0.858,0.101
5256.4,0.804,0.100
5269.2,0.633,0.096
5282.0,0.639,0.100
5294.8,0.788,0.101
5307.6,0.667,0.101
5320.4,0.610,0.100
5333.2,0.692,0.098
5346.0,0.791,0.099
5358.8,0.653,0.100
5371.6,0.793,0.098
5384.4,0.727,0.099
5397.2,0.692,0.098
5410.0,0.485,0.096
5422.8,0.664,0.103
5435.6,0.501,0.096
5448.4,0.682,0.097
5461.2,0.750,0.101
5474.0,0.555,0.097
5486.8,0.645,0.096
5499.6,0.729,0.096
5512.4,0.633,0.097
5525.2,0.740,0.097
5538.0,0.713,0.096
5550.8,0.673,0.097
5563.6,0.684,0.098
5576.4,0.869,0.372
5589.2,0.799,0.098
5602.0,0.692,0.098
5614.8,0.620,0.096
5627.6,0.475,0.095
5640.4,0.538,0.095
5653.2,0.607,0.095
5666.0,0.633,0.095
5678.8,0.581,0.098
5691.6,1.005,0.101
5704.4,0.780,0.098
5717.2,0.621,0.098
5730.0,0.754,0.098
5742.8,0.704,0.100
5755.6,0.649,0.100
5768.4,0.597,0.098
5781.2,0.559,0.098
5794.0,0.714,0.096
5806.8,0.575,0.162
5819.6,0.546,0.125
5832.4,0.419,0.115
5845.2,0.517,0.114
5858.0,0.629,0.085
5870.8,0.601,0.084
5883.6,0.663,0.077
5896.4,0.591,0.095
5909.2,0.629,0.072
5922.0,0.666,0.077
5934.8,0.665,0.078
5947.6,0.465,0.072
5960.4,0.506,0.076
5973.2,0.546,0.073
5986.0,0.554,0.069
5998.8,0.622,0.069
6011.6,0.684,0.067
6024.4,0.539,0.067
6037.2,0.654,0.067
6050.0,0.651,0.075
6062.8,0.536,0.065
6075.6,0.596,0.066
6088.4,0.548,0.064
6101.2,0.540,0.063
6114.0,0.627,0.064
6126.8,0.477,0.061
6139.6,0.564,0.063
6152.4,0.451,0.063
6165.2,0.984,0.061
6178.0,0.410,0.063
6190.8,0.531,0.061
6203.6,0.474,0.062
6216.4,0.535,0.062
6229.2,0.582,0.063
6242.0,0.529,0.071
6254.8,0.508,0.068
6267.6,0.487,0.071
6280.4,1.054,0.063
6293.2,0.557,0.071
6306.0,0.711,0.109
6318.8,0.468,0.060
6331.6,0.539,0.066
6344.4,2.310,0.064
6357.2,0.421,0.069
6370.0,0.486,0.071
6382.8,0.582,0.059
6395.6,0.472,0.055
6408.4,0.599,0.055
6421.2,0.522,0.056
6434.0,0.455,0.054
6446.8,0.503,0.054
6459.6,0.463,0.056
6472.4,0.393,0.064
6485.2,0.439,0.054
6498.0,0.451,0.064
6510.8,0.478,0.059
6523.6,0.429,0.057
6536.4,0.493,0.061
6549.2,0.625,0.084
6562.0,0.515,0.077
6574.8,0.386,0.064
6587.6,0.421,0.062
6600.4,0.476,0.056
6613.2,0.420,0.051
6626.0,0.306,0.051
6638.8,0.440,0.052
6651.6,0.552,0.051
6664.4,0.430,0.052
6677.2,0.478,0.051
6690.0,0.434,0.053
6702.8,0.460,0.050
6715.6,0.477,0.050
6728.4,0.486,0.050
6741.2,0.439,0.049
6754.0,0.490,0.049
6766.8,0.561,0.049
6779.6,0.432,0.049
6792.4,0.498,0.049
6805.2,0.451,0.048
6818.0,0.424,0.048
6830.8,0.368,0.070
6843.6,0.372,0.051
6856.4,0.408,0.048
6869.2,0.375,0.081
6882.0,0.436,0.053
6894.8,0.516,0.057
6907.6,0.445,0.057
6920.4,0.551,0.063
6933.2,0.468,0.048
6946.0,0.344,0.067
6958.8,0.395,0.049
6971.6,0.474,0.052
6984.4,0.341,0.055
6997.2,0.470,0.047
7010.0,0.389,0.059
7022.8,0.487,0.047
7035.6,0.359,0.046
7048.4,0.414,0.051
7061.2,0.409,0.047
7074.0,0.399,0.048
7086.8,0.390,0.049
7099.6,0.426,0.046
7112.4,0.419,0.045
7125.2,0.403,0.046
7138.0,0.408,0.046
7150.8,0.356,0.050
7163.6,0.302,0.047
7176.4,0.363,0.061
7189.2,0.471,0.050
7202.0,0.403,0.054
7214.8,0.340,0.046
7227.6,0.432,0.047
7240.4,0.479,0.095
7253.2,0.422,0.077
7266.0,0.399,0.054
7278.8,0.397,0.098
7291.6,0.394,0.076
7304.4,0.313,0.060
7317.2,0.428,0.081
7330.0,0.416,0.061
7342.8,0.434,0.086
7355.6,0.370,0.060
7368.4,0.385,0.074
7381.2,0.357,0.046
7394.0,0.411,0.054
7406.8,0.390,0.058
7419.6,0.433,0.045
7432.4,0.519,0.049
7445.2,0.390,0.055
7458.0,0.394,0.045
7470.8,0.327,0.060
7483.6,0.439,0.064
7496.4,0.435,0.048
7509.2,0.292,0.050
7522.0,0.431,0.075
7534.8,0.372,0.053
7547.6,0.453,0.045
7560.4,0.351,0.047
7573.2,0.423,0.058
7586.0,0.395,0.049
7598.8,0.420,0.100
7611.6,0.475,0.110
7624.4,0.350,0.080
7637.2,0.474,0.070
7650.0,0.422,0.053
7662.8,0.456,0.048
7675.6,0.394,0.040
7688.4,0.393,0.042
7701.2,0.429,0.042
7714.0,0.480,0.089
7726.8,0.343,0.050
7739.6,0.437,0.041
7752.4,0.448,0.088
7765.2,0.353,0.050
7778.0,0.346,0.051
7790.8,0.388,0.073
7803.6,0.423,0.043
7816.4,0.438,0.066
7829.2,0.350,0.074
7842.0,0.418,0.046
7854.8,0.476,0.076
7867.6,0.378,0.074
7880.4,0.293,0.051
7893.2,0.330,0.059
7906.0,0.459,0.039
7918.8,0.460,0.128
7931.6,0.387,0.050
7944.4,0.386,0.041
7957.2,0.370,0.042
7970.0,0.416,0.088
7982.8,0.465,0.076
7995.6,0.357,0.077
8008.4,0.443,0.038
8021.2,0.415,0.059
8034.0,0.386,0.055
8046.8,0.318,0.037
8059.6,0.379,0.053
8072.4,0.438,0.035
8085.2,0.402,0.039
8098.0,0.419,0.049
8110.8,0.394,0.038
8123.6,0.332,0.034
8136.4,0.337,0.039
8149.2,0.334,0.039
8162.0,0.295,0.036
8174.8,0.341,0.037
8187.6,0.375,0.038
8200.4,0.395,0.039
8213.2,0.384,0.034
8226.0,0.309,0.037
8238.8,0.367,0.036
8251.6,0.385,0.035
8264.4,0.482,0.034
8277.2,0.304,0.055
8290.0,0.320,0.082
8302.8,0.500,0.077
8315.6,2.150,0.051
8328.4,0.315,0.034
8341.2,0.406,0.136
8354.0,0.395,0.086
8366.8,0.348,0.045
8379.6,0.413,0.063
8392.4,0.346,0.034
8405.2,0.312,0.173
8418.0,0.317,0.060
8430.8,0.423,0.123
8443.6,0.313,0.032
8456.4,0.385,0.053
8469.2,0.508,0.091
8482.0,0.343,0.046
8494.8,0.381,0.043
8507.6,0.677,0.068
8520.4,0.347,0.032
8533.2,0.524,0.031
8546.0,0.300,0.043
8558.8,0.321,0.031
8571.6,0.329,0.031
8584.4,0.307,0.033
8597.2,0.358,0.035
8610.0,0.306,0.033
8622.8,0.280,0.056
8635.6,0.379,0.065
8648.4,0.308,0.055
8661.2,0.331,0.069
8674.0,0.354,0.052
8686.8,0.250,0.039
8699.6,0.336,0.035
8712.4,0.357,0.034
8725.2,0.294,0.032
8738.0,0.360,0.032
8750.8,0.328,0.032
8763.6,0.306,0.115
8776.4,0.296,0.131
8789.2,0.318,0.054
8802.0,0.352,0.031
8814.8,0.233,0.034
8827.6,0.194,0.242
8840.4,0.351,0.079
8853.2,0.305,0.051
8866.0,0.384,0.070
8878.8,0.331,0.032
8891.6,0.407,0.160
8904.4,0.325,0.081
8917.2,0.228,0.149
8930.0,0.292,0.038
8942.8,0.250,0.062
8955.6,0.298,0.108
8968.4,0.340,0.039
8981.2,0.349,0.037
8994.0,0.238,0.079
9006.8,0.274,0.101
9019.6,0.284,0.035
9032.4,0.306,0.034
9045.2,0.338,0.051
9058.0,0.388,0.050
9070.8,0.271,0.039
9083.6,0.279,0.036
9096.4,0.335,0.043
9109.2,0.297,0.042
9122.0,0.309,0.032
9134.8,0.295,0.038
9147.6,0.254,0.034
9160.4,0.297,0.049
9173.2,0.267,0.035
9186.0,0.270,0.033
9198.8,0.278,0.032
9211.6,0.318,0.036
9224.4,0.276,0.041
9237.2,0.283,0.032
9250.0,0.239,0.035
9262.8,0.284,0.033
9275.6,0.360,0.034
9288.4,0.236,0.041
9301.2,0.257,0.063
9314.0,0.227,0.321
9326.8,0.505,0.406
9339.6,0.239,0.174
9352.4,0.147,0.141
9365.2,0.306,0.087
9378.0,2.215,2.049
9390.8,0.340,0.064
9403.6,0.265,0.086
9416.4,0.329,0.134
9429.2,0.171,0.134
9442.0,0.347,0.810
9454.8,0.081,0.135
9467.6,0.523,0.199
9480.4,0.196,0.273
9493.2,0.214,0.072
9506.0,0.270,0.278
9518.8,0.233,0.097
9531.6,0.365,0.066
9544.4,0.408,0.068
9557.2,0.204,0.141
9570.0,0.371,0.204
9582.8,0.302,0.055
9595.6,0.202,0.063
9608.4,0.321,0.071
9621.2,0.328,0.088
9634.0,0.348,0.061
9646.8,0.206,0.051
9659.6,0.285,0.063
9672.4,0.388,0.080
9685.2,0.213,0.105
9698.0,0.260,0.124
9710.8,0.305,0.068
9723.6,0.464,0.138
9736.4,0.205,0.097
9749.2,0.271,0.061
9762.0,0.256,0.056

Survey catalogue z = 0.27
